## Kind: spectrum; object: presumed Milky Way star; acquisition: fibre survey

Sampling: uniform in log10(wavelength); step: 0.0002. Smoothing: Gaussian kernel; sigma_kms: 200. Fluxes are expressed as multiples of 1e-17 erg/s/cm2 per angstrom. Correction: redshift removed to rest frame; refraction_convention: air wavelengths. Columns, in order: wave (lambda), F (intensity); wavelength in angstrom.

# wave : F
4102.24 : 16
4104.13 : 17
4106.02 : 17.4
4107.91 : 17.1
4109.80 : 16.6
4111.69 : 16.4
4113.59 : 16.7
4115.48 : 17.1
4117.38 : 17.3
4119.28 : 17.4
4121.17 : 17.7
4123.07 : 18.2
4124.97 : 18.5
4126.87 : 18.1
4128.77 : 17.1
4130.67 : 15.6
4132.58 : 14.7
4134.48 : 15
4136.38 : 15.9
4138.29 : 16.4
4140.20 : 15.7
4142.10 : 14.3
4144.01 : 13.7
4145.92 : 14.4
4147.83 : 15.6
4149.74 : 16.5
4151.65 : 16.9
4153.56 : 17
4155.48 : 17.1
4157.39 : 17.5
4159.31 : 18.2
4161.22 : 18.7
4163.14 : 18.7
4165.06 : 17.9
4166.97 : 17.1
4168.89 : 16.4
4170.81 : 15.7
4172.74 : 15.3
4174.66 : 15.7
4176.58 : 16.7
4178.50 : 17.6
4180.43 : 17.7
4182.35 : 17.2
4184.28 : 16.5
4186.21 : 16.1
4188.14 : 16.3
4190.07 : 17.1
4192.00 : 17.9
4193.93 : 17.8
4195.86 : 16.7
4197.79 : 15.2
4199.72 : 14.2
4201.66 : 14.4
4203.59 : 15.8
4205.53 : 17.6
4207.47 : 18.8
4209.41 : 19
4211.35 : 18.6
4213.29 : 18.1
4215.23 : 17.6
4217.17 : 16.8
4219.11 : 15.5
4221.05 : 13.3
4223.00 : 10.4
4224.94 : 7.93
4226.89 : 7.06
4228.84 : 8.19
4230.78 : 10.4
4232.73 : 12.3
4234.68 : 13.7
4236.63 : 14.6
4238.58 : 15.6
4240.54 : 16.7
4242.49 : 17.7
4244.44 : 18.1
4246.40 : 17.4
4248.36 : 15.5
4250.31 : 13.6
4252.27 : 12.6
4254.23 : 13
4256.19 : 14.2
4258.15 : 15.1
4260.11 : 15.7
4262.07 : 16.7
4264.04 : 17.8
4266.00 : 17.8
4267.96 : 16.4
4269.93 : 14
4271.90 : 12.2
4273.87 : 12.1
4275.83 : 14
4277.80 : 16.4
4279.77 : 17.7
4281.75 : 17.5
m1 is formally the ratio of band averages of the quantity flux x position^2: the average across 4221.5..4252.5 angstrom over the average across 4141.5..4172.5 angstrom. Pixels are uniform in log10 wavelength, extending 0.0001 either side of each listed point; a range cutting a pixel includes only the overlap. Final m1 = 0.8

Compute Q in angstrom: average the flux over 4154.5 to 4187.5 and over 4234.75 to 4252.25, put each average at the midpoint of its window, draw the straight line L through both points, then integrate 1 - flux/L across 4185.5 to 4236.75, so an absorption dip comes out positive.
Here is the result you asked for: 4.8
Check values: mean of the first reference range 17.1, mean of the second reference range 15.8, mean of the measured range 14.9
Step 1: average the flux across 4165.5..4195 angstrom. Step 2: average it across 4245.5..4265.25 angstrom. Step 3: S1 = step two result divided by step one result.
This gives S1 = 0.9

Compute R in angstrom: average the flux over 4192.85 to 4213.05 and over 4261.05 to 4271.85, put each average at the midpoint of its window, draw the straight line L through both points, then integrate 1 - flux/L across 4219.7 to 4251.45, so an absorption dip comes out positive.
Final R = 6.1 angstrom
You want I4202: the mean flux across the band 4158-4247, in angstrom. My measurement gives 15.8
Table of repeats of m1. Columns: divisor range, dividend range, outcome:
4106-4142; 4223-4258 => 0.85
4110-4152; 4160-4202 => 1.05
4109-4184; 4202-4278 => 0.93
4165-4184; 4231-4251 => 0.95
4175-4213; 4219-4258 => 0.81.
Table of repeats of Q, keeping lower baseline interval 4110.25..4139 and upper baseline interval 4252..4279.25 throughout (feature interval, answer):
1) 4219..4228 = 3.0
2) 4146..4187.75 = -1.6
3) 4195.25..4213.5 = -1.2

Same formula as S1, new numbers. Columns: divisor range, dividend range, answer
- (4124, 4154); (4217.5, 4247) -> 0.83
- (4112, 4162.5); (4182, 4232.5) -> 0.91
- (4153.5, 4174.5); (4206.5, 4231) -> 0.82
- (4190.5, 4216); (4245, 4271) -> 0.90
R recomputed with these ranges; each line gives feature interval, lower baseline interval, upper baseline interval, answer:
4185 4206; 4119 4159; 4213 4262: -1.7 angstrom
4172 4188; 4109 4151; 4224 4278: -1.2 angstrom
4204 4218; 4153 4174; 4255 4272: -1.3 angstrom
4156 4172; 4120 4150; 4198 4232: -2.1 angstrom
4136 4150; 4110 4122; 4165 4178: 1.2 angstrom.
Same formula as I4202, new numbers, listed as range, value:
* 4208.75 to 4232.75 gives 13.4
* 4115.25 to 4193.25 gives 16.7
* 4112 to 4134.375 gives 17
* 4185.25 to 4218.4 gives 16.9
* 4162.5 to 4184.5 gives 16.9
